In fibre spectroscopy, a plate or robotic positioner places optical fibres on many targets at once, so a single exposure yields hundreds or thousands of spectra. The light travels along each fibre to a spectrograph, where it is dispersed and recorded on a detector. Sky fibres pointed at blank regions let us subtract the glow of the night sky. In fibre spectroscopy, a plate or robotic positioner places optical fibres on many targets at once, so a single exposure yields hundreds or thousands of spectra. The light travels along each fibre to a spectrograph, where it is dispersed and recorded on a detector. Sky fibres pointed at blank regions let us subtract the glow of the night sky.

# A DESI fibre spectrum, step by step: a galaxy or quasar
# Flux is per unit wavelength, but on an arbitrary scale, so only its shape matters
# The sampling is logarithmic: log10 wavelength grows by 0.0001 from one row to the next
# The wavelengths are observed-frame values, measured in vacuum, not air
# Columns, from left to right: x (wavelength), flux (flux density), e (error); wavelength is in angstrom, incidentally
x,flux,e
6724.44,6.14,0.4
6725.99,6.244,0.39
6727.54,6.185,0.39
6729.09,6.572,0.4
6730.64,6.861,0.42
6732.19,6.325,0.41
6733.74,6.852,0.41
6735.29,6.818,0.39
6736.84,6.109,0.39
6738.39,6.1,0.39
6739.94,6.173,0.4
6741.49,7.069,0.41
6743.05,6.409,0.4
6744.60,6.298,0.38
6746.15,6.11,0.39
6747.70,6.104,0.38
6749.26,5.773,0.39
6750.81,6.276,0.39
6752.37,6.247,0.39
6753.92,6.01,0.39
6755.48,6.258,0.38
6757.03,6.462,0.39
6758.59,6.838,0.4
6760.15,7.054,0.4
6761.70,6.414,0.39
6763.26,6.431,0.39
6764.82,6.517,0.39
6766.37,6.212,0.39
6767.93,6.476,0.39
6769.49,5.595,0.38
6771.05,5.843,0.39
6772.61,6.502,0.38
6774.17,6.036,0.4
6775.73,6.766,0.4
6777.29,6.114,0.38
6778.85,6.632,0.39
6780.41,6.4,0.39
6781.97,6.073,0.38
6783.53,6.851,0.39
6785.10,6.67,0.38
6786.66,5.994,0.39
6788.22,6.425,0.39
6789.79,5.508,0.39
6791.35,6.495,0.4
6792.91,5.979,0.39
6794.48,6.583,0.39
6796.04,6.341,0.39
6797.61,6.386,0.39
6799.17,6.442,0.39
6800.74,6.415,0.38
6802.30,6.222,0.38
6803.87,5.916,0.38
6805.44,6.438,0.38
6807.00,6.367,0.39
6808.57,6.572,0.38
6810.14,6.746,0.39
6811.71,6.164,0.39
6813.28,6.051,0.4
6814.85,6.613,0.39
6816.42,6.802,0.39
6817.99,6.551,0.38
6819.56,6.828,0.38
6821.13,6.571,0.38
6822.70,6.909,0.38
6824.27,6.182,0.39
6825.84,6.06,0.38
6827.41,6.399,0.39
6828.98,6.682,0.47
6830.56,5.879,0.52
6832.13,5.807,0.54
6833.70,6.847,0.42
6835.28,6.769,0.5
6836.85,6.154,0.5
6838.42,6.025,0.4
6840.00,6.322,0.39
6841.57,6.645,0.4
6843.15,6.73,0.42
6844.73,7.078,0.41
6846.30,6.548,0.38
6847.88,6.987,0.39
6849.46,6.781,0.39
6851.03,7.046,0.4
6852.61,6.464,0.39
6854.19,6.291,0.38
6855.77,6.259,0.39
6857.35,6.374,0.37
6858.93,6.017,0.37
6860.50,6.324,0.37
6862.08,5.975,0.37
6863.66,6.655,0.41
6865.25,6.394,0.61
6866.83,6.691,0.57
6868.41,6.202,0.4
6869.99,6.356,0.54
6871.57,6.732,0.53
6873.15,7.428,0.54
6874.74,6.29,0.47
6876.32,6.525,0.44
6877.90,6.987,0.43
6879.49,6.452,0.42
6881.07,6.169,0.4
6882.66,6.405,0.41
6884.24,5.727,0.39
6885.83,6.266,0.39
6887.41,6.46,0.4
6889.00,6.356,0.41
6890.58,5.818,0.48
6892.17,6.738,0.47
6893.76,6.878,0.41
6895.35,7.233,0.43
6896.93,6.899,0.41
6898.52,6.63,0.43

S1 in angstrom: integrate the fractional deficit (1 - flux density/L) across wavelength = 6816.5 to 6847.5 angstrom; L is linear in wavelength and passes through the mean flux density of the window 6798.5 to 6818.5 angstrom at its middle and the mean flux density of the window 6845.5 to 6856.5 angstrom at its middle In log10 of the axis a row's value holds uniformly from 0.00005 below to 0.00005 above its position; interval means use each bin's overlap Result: 0.2 angstrom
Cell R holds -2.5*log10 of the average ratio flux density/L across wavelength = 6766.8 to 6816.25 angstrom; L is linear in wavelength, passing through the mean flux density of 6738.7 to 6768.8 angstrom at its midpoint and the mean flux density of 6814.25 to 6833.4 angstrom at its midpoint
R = 0.02 mag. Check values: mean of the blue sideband 6.37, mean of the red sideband 6.45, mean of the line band 6.31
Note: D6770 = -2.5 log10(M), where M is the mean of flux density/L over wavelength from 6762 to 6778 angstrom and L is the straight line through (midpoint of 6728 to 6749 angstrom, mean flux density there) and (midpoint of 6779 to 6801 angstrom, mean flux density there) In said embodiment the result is 0.02 mag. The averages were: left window 6.43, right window 6.33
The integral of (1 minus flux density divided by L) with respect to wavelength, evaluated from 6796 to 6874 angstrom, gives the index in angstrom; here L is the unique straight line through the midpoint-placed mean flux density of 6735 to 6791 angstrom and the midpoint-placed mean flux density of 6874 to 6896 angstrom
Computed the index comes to -0.9 angstrom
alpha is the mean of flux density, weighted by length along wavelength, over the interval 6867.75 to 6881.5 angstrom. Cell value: 6.59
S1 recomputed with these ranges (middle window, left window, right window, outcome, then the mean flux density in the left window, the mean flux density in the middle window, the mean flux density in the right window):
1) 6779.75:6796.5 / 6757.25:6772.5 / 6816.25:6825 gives 0.5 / 6.38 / 6.3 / 6.63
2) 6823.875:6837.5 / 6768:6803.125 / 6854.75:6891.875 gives 0.1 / 6.29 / 6.32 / 6.39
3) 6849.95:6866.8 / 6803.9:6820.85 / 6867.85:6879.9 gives 0.5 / 6.49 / 6.4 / 6.63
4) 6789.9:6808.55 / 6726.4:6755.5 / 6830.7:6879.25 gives 0.4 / 6.35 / 6.31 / 6.51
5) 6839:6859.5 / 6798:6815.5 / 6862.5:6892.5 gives -0.5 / 6.36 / 6.58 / 6.44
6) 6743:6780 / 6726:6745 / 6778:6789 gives 0.8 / 6.48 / 6.31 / 6.43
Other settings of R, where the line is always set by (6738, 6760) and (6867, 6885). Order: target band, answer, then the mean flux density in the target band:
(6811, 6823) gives -0.02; 6.55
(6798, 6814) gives 0.01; 6.34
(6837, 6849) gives -0.03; 6.6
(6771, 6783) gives 0.00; 6.34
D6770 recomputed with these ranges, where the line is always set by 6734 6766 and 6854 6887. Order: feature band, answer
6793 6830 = -0.01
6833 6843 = -0.01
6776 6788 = 0.00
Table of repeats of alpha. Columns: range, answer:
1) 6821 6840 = 6.35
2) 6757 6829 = 6.39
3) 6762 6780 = 6.29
